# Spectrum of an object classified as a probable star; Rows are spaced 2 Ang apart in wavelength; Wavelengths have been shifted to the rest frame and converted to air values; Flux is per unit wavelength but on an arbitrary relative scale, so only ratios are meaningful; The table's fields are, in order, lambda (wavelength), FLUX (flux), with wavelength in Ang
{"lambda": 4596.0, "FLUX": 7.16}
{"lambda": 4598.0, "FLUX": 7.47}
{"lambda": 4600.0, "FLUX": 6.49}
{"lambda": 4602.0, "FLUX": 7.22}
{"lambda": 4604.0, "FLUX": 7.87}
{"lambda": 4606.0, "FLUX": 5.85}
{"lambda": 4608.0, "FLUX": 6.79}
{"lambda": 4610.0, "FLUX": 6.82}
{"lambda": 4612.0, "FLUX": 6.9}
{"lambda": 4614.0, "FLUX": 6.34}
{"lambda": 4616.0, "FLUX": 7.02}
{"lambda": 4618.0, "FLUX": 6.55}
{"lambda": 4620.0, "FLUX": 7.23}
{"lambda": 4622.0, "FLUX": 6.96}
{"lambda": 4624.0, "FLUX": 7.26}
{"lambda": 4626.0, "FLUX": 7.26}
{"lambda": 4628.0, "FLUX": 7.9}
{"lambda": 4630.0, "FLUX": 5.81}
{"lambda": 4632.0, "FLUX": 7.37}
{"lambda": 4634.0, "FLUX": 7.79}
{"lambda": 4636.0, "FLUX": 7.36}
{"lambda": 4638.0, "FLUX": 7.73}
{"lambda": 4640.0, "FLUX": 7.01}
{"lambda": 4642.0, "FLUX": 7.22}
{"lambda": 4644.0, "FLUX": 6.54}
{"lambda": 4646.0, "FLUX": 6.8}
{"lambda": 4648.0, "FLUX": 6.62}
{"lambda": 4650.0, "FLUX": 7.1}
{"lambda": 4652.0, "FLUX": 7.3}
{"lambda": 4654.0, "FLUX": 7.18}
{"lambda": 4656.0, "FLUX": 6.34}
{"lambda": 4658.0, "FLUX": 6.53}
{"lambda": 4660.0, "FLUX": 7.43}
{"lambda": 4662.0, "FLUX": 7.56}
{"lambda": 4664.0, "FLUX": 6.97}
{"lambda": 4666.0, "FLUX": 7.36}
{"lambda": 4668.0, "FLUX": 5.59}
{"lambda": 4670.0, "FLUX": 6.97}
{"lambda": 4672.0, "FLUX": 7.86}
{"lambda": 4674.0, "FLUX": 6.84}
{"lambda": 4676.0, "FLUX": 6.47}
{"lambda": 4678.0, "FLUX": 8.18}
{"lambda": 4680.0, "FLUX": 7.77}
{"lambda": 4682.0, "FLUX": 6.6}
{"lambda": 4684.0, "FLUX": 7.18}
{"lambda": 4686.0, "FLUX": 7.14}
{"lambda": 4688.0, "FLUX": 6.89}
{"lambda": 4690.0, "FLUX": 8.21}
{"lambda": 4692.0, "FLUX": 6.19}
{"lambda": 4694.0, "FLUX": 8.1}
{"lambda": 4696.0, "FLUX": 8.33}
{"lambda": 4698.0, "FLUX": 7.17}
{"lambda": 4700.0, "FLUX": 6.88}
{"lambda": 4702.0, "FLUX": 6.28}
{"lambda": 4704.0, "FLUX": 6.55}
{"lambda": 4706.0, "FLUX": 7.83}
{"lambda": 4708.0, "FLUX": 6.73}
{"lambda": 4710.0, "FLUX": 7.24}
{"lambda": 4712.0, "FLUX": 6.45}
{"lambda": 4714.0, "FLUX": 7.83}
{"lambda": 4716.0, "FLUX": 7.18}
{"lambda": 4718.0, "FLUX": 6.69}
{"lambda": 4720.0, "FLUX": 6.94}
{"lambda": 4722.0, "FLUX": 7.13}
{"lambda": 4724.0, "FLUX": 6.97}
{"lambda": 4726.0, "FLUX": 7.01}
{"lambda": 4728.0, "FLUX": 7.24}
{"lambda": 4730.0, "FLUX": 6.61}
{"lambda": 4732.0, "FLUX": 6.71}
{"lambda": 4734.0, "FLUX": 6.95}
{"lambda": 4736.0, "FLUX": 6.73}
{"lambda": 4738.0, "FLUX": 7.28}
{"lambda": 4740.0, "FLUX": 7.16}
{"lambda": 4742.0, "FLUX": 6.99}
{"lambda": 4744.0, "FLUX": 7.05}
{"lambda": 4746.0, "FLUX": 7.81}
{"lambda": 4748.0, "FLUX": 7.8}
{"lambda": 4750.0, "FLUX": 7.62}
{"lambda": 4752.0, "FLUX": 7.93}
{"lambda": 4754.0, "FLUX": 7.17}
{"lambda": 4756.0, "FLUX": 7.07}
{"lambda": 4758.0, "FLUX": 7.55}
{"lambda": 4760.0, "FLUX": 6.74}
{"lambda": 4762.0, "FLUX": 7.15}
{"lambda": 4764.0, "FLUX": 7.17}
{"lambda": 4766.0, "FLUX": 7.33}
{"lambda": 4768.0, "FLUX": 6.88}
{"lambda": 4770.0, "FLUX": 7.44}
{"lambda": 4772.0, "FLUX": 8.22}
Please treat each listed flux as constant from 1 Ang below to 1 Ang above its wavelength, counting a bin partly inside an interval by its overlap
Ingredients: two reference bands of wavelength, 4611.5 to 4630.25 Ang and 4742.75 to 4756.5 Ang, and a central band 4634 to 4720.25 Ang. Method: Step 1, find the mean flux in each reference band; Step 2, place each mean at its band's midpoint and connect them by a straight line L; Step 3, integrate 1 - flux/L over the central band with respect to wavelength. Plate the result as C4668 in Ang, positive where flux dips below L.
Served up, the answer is 1.12 Ang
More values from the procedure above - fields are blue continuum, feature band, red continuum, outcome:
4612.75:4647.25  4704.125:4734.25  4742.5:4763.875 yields 1.1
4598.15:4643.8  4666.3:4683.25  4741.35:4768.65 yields 0.2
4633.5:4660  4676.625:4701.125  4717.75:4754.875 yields -0.9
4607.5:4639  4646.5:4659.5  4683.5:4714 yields 0.4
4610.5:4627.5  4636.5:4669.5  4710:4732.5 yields 0.1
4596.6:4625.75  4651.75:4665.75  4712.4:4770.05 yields -0.1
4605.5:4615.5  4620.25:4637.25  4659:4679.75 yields -1.1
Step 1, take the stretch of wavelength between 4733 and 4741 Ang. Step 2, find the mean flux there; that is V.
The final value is 7.03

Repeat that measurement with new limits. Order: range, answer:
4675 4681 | 7.47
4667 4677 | 6.75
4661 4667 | 7.3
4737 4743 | 7.14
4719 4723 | 7.04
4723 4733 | 6.91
